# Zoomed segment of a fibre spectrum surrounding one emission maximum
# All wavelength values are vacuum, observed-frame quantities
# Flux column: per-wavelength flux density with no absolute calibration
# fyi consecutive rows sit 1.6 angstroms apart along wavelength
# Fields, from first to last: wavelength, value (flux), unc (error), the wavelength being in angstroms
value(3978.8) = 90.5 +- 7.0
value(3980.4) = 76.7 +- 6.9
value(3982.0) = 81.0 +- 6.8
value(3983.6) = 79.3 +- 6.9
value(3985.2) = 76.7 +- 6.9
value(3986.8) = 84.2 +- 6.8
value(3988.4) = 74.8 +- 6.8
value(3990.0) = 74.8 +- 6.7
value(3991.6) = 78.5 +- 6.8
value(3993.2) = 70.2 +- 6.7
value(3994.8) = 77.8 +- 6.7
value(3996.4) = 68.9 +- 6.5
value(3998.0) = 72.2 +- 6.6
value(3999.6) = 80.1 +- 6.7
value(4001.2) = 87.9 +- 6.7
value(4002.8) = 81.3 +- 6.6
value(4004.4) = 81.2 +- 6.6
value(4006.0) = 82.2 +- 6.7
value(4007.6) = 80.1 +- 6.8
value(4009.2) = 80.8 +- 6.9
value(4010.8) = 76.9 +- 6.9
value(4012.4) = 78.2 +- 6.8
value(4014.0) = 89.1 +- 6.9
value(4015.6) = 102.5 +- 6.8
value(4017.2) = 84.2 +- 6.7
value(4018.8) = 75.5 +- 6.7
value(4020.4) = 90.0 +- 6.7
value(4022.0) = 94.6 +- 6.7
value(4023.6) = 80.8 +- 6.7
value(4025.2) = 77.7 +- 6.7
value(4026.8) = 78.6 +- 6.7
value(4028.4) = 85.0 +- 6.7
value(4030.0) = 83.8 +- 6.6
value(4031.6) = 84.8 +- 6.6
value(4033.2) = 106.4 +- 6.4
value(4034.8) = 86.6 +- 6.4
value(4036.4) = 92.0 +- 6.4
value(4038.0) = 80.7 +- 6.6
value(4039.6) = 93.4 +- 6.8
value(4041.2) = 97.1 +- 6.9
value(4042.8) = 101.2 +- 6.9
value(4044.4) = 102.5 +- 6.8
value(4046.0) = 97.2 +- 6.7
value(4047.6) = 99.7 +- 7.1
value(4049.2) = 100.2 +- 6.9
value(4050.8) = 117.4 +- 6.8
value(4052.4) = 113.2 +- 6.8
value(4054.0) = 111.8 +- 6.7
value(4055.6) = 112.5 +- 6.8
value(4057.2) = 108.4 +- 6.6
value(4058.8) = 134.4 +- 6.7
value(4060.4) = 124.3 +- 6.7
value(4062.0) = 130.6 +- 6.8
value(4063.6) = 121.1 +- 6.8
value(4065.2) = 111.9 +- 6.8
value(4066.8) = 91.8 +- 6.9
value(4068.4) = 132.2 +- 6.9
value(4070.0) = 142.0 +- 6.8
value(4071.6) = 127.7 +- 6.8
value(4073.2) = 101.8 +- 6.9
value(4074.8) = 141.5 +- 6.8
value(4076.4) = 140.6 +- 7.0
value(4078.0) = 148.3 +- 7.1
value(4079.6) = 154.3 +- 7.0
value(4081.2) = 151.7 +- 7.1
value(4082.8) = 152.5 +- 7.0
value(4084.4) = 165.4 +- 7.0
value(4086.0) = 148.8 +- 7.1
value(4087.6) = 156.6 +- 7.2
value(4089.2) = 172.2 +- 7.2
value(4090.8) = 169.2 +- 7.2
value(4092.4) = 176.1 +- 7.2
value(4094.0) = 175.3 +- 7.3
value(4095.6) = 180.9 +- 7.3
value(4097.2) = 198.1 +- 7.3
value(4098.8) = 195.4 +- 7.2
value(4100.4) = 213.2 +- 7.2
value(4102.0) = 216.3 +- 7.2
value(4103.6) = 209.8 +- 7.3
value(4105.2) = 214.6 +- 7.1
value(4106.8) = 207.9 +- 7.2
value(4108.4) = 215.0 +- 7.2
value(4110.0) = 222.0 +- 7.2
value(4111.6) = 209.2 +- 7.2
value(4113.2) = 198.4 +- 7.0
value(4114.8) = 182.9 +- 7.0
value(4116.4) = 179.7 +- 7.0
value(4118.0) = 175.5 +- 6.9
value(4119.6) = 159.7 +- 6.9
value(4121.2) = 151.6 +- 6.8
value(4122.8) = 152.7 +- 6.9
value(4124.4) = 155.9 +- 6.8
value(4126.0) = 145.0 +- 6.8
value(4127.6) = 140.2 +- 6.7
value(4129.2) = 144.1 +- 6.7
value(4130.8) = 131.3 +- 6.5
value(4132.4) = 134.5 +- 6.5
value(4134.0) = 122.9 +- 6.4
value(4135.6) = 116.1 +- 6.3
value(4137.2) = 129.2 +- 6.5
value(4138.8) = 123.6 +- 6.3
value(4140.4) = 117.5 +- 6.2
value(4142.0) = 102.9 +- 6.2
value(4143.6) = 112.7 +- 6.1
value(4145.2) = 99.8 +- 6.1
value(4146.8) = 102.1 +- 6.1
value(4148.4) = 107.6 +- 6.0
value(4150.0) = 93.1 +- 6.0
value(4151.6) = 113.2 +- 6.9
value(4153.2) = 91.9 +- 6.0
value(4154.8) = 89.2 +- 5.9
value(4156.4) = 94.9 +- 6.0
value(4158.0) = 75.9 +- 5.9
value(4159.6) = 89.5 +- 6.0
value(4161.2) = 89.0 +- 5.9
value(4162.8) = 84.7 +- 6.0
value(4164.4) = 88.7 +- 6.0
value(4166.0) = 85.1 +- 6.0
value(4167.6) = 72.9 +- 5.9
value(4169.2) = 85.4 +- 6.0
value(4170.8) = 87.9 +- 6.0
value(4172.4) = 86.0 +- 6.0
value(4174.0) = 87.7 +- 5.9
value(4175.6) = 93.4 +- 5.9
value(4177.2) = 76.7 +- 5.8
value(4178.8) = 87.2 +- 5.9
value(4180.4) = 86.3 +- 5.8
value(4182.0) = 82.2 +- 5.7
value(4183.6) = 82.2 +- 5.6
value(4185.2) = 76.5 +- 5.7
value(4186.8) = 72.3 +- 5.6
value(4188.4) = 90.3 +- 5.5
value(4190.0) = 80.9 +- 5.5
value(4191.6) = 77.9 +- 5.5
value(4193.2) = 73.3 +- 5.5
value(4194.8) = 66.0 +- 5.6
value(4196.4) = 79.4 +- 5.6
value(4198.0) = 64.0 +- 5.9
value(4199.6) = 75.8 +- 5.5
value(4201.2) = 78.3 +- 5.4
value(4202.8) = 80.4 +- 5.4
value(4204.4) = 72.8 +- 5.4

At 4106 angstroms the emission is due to C IV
